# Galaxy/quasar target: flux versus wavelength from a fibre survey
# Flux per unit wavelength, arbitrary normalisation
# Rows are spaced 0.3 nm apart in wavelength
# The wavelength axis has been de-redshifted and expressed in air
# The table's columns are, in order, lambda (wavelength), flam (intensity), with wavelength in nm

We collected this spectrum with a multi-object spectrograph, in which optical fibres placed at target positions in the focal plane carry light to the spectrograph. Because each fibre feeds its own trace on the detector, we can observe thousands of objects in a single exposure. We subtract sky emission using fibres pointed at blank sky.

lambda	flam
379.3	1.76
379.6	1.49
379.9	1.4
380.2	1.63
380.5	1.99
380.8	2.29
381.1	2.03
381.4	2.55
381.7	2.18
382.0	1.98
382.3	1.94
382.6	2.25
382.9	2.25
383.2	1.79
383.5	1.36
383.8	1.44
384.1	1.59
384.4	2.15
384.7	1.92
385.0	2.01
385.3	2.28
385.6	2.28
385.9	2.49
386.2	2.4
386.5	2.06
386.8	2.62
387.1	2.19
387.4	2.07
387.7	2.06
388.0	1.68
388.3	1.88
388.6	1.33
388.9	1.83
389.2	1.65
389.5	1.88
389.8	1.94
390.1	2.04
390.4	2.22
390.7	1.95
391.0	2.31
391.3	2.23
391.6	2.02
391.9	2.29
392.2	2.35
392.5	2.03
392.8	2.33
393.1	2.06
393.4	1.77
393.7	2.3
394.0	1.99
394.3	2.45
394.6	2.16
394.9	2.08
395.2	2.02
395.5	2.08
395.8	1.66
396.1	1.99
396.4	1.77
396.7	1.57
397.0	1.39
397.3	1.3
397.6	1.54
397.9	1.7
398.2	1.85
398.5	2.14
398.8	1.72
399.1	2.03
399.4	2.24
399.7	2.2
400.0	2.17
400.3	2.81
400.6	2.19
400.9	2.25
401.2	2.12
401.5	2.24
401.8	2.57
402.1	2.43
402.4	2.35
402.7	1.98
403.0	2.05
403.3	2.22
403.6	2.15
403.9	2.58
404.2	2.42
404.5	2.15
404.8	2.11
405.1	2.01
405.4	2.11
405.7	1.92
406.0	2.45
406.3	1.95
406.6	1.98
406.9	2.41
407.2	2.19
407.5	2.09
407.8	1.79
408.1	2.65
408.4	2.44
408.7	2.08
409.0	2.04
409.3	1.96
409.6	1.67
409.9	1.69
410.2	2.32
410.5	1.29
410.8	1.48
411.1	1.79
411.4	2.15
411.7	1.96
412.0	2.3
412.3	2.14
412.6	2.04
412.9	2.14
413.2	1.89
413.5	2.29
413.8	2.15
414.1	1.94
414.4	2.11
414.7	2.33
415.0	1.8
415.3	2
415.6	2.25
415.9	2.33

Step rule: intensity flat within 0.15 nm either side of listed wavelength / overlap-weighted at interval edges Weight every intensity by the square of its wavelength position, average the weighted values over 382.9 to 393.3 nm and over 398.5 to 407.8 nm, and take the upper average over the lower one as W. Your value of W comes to 1.17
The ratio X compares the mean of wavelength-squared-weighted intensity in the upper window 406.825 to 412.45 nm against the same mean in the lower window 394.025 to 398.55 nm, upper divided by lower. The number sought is 1.2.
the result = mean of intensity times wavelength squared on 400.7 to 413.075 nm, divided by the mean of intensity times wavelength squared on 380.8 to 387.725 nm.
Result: 1.13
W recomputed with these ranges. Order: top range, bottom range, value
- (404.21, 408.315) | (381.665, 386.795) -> 1.18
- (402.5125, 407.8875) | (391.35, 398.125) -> 1.16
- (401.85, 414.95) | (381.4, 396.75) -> 1.14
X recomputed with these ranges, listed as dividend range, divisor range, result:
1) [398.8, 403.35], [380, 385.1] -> 1.26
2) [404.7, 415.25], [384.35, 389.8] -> 1.13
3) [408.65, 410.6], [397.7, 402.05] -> 0.91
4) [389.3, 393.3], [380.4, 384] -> 1.11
